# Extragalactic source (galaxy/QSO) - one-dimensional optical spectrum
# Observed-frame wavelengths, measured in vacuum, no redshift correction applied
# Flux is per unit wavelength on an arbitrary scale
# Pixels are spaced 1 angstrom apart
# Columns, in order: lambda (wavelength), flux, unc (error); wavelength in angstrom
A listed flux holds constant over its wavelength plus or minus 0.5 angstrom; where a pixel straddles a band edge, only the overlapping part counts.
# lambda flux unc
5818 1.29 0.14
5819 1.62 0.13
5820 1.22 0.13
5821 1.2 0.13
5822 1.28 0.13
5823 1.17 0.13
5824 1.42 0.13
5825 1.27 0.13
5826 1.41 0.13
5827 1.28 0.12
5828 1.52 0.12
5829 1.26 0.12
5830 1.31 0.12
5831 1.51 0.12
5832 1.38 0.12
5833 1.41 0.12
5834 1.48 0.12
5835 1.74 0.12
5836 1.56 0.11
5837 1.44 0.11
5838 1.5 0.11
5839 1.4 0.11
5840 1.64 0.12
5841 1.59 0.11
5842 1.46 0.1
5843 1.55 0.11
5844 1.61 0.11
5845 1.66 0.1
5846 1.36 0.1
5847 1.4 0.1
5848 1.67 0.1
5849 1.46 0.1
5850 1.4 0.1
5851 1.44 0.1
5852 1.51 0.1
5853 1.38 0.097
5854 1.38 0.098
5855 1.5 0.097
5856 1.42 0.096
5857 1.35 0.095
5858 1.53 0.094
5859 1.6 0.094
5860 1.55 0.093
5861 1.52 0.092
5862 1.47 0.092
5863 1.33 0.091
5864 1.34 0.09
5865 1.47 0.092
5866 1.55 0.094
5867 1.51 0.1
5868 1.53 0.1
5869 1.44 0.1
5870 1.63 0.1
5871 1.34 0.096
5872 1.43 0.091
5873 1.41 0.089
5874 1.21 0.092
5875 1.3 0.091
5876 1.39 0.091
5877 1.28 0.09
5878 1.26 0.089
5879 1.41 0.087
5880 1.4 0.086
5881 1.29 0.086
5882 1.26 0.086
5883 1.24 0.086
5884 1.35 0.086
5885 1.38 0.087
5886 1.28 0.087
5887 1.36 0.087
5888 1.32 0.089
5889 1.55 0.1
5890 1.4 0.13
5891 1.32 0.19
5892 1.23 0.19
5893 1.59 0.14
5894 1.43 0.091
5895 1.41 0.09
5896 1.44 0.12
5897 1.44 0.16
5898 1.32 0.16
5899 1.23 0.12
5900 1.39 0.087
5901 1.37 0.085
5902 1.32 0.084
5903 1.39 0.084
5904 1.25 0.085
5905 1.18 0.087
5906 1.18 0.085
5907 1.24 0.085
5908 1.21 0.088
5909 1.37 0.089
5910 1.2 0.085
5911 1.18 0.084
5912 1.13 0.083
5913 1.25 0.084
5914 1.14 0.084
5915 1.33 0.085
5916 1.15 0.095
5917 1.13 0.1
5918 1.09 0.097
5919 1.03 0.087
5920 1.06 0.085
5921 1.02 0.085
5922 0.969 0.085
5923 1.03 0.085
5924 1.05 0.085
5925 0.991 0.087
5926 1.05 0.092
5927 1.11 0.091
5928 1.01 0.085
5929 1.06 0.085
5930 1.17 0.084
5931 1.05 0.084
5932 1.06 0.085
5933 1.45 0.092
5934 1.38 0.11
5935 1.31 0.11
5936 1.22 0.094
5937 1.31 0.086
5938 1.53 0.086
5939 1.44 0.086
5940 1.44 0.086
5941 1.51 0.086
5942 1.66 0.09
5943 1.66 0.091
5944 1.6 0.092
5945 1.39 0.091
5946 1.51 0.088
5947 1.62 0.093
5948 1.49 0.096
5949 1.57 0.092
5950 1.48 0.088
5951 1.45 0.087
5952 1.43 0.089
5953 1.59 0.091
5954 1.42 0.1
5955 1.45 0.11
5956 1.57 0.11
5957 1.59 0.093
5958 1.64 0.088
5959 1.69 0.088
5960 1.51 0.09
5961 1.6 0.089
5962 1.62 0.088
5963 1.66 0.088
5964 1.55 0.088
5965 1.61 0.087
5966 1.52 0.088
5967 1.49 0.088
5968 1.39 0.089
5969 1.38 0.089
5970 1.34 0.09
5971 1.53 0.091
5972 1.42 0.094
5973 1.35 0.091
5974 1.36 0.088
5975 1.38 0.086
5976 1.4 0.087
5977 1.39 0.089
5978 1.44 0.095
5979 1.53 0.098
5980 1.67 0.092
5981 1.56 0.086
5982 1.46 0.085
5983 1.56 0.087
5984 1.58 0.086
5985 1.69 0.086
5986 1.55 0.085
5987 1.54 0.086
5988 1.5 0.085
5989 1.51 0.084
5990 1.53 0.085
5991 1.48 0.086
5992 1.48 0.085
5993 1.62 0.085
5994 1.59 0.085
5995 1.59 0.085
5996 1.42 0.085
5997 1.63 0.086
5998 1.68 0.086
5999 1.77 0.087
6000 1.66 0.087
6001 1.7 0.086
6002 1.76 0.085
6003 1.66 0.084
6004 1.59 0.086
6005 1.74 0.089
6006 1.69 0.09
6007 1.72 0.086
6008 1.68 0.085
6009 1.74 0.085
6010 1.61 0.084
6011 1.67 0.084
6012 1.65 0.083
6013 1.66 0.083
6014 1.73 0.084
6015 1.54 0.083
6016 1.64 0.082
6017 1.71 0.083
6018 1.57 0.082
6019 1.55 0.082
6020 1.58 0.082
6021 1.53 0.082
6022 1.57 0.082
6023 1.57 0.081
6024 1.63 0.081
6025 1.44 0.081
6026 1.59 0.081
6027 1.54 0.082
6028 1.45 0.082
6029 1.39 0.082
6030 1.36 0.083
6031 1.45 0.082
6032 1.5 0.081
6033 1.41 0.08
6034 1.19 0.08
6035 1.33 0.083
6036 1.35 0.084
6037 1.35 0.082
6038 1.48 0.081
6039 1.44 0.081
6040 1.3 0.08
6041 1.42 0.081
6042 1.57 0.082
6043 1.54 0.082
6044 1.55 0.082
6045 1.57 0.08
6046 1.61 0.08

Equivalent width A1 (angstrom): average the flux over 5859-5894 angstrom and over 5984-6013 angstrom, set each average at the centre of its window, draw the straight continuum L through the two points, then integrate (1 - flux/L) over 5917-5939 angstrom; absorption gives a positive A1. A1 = 5.1 angstrom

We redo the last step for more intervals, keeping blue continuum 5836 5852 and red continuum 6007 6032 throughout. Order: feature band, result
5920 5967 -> 4.8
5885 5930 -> 8.8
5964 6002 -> 0.9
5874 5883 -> 1.2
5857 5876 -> 0.8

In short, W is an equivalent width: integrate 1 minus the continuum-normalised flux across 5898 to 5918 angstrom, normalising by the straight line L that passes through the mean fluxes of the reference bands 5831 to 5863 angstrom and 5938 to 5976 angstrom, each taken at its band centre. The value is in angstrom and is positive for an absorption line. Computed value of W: 3.46 angstrom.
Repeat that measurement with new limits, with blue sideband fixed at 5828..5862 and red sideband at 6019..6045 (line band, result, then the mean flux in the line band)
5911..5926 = 3.8 angstrom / 1.1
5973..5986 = -0.2 angstrom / 1.5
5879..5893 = 1.2 angstrom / 1.35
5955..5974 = -0.6 angstrom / 1.52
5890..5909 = 1.9 angstrom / 1.33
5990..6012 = -2.6 angstrom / 1.64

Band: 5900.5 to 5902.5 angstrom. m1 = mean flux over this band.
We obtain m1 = 1.35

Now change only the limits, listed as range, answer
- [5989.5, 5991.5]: 1.5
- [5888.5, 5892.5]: 1.38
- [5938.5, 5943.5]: 1.54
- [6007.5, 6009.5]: 1.71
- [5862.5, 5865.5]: 1.38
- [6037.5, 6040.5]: 1.41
